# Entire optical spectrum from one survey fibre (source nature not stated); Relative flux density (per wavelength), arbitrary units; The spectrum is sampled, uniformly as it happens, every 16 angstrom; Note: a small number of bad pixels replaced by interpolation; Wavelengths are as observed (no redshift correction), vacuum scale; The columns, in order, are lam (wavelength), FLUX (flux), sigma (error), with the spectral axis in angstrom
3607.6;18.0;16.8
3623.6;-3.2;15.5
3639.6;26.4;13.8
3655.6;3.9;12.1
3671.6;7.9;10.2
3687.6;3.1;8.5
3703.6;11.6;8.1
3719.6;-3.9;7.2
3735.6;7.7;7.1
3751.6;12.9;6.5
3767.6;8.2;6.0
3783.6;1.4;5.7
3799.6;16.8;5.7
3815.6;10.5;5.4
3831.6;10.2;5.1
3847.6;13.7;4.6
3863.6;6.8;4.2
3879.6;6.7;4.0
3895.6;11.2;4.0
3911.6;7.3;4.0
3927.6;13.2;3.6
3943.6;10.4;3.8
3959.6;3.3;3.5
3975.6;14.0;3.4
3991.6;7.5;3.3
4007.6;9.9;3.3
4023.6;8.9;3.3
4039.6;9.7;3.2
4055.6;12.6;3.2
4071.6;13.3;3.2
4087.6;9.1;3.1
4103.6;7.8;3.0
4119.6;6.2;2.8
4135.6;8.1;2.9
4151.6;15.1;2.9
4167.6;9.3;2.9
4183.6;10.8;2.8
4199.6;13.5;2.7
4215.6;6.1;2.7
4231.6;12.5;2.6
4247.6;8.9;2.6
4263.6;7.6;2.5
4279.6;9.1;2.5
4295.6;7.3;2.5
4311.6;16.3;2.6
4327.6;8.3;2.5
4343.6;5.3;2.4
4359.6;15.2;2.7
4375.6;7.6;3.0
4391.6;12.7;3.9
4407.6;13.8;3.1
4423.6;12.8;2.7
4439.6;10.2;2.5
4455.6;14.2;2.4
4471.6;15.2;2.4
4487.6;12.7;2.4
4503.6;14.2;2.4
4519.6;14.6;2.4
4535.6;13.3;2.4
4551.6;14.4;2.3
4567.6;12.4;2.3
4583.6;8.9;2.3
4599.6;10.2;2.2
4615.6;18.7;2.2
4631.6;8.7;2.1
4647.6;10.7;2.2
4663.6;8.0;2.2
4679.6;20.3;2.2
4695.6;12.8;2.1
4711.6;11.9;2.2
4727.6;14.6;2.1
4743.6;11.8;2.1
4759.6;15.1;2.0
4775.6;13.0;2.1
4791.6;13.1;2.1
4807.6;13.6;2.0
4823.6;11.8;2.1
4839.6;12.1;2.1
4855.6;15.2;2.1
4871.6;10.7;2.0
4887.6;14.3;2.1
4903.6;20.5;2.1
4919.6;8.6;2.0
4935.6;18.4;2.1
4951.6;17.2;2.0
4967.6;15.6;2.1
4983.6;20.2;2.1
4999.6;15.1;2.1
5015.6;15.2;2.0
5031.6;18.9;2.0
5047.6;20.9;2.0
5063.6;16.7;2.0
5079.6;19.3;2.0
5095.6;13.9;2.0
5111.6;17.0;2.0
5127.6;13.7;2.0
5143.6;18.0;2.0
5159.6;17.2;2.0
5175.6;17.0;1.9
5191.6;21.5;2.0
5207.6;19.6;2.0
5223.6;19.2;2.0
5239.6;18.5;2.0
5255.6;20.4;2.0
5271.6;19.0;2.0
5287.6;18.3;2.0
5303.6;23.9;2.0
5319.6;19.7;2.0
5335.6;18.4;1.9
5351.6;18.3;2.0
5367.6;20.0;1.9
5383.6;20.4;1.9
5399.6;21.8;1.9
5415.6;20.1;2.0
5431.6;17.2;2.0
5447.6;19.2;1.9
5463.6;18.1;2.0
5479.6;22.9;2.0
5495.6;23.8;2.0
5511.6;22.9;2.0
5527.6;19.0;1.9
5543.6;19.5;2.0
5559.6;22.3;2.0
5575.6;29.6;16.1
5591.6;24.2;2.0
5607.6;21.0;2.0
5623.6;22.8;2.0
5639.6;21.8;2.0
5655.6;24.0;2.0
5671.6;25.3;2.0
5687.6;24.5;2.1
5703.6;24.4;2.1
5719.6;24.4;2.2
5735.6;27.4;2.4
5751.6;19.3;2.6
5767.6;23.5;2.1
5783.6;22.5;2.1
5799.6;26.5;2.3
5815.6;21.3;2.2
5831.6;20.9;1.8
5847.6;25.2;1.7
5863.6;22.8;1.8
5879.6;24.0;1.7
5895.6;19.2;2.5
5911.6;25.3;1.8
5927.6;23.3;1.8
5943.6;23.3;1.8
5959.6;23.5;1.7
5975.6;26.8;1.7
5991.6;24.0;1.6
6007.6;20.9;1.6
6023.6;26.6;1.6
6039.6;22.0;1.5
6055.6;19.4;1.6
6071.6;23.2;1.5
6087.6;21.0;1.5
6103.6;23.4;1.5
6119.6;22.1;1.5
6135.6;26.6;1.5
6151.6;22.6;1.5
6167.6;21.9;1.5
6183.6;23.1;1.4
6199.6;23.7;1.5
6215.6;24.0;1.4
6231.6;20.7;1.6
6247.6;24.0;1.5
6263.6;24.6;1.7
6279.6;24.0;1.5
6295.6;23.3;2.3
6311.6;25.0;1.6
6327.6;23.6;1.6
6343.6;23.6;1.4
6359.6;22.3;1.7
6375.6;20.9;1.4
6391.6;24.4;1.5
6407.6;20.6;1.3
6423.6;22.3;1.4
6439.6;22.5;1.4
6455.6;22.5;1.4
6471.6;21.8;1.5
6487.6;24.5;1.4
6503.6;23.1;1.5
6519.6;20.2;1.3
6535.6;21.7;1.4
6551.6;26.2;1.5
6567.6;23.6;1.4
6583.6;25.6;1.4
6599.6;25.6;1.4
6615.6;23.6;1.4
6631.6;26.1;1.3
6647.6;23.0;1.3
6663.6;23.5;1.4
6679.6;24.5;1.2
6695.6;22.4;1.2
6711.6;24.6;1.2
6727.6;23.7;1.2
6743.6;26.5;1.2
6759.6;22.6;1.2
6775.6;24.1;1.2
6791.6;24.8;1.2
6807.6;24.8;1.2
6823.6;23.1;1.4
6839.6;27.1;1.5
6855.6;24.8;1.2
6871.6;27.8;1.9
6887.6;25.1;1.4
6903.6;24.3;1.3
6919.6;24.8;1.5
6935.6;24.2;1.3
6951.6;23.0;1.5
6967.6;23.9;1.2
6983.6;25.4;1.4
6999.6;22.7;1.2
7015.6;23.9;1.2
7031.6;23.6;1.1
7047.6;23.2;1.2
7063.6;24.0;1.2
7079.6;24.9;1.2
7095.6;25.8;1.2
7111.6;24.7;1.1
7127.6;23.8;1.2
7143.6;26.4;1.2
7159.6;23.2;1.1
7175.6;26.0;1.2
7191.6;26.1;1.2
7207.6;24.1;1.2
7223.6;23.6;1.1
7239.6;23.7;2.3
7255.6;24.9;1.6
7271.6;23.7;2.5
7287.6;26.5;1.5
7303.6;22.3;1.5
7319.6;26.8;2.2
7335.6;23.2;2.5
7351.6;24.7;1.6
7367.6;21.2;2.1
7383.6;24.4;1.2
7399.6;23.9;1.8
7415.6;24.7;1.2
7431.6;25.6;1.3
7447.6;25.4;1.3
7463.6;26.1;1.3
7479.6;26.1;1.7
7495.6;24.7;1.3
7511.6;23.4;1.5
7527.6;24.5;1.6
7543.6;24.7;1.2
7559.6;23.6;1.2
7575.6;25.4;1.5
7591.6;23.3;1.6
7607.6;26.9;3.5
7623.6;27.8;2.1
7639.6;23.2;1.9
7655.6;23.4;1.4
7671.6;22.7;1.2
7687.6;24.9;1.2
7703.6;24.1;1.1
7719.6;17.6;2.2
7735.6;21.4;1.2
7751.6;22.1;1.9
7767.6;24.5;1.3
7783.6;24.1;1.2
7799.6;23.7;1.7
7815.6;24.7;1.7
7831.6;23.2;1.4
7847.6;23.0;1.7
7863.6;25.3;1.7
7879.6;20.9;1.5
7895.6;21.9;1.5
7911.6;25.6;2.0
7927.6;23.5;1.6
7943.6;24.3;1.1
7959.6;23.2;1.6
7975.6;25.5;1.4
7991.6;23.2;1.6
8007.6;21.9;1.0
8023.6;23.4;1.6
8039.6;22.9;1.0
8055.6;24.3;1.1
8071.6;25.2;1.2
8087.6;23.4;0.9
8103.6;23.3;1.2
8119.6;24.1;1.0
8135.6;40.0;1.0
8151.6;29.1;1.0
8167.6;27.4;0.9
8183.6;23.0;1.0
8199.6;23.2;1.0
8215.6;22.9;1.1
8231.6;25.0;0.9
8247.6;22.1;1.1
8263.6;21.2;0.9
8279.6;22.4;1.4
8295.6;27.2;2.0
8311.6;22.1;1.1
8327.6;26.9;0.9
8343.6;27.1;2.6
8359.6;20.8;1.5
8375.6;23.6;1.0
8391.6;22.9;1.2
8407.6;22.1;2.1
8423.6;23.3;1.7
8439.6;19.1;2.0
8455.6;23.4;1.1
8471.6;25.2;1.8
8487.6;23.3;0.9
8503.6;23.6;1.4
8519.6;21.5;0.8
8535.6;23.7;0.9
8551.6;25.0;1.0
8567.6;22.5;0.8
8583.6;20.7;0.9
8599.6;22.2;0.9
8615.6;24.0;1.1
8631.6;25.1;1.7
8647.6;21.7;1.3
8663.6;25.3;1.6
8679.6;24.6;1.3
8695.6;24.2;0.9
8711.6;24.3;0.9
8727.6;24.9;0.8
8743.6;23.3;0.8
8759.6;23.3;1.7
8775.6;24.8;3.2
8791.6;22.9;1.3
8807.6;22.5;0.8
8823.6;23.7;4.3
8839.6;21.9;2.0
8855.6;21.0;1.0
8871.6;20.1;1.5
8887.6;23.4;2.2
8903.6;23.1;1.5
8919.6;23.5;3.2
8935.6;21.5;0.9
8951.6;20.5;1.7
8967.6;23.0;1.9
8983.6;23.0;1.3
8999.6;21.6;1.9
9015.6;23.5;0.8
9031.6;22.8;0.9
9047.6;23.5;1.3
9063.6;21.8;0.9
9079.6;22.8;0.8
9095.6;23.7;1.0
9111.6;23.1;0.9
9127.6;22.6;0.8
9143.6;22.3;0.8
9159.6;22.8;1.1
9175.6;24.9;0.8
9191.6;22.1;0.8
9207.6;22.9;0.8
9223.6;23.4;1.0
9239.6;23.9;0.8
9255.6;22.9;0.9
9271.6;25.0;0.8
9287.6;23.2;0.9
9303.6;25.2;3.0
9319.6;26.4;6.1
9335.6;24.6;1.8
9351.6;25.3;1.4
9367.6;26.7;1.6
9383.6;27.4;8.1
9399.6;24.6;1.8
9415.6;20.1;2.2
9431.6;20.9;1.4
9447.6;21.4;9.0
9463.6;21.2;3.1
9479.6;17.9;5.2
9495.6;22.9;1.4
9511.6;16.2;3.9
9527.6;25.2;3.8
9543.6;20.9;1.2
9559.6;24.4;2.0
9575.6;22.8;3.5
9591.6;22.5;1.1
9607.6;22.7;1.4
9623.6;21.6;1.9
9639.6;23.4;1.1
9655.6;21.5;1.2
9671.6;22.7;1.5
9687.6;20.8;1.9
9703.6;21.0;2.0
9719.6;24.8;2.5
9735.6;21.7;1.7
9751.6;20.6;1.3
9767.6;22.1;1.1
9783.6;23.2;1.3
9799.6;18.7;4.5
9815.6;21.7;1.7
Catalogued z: 0.239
